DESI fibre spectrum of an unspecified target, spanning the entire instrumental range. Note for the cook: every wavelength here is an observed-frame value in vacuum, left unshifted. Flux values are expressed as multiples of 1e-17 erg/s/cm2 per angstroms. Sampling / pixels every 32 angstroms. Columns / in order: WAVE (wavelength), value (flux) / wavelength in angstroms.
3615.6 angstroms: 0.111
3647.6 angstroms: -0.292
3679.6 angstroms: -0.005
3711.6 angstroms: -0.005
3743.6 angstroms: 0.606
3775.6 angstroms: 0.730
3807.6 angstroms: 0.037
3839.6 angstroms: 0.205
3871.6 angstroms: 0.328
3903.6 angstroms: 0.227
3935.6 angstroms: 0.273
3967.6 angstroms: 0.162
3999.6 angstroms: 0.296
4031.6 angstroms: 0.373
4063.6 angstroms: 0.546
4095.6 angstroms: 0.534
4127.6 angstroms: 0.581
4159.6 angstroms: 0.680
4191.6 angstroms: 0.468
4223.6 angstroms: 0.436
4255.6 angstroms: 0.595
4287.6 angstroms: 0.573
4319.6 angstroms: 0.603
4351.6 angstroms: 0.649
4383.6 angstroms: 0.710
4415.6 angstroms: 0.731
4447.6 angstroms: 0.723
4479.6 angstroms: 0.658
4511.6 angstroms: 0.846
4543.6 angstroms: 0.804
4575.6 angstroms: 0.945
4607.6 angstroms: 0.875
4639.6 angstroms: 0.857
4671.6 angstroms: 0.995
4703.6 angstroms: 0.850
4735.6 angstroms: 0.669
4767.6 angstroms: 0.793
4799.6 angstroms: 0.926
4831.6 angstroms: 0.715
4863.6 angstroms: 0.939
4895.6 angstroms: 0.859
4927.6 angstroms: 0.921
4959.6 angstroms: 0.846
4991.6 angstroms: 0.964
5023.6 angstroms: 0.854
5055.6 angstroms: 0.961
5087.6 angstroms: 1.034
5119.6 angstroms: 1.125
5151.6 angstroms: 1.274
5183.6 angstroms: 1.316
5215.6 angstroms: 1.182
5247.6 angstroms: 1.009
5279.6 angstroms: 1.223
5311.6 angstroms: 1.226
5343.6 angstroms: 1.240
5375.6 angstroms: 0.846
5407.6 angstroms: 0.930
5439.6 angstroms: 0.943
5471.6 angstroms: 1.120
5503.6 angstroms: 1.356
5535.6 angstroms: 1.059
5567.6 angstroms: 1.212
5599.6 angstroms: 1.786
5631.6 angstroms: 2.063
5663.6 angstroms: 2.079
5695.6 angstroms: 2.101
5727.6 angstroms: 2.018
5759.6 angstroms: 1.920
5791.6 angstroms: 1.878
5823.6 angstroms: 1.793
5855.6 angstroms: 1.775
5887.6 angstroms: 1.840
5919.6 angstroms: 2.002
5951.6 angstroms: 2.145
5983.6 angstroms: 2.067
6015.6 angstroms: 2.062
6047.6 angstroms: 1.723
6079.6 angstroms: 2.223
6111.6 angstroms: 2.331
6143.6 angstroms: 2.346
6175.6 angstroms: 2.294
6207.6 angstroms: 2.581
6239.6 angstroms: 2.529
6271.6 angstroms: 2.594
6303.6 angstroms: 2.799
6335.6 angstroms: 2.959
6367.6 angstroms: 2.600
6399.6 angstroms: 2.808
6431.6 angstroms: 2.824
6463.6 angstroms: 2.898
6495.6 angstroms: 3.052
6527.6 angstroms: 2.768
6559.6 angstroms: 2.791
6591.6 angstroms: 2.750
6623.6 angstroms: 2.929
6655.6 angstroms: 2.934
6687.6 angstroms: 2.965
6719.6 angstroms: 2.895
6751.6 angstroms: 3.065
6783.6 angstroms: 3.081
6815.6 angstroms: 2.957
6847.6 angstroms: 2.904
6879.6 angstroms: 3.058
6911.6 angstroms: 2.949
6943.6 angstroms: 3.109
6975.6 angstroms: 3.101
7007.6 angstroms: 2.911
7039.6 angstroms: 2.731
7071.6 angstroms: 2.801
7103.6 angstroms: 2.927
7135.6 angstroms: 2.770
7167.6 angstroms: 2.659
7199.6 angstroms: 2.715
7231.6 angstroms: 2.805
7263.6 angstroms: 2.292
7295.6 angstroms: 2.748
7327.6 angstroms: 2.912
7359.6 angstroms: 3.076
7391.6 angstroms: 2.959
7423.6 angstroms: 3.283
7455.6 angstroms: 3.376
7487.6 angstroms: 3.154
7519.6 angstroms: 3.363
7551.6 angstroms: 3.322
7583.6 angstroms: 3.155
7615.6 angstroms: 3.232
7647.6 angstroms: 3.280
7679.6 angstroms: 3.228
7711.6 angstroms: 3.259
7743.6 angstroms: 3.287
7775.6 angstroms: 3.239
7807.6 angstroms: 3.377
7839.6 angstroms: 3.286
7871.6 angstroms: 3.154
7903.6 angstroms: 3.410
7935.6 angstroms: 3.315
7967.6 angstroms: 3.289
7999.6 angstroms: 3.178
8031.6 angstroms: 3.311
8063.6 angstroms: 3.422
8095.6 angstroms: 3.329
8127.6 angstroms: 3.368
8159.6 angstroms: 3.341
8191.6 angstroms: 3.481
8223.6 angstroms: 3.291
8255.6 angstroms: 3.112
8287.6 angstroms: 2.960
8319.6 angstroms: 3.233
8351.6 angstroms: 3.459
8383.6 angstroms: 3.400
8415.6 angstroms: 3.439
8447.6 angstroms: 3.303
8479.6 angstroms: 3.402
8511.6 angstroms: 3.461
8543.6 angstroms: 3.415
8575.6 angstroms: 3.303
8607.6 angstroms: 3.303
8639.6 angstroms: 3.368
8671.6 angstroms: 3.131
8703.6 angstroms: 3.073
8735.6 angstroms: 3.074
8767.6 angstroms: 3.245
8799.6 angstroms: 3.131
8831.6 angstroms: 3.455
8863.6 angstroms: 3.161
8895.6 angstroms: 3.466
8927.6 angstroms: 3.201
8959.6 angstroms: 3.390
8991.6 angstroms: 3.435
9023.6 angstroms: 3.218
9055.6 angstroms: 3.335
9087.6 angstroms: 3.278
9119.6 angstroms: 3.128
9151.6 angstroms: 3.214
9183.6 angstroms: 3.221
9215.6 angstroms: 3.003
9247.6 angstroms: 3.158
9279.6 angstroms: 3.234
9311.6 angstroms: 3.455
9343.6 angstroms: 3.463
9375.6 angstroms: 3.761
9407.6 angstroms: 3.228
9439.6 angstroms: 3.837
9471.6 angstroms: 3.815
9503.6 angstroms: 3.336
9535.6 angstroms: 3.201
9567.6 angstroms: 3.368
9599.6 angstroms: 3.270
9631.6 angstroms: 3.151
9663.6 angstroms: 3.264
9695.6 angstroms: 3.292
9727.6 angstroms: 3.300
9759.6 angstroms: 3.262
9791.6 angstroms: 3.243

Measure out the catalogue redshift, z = 0.404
